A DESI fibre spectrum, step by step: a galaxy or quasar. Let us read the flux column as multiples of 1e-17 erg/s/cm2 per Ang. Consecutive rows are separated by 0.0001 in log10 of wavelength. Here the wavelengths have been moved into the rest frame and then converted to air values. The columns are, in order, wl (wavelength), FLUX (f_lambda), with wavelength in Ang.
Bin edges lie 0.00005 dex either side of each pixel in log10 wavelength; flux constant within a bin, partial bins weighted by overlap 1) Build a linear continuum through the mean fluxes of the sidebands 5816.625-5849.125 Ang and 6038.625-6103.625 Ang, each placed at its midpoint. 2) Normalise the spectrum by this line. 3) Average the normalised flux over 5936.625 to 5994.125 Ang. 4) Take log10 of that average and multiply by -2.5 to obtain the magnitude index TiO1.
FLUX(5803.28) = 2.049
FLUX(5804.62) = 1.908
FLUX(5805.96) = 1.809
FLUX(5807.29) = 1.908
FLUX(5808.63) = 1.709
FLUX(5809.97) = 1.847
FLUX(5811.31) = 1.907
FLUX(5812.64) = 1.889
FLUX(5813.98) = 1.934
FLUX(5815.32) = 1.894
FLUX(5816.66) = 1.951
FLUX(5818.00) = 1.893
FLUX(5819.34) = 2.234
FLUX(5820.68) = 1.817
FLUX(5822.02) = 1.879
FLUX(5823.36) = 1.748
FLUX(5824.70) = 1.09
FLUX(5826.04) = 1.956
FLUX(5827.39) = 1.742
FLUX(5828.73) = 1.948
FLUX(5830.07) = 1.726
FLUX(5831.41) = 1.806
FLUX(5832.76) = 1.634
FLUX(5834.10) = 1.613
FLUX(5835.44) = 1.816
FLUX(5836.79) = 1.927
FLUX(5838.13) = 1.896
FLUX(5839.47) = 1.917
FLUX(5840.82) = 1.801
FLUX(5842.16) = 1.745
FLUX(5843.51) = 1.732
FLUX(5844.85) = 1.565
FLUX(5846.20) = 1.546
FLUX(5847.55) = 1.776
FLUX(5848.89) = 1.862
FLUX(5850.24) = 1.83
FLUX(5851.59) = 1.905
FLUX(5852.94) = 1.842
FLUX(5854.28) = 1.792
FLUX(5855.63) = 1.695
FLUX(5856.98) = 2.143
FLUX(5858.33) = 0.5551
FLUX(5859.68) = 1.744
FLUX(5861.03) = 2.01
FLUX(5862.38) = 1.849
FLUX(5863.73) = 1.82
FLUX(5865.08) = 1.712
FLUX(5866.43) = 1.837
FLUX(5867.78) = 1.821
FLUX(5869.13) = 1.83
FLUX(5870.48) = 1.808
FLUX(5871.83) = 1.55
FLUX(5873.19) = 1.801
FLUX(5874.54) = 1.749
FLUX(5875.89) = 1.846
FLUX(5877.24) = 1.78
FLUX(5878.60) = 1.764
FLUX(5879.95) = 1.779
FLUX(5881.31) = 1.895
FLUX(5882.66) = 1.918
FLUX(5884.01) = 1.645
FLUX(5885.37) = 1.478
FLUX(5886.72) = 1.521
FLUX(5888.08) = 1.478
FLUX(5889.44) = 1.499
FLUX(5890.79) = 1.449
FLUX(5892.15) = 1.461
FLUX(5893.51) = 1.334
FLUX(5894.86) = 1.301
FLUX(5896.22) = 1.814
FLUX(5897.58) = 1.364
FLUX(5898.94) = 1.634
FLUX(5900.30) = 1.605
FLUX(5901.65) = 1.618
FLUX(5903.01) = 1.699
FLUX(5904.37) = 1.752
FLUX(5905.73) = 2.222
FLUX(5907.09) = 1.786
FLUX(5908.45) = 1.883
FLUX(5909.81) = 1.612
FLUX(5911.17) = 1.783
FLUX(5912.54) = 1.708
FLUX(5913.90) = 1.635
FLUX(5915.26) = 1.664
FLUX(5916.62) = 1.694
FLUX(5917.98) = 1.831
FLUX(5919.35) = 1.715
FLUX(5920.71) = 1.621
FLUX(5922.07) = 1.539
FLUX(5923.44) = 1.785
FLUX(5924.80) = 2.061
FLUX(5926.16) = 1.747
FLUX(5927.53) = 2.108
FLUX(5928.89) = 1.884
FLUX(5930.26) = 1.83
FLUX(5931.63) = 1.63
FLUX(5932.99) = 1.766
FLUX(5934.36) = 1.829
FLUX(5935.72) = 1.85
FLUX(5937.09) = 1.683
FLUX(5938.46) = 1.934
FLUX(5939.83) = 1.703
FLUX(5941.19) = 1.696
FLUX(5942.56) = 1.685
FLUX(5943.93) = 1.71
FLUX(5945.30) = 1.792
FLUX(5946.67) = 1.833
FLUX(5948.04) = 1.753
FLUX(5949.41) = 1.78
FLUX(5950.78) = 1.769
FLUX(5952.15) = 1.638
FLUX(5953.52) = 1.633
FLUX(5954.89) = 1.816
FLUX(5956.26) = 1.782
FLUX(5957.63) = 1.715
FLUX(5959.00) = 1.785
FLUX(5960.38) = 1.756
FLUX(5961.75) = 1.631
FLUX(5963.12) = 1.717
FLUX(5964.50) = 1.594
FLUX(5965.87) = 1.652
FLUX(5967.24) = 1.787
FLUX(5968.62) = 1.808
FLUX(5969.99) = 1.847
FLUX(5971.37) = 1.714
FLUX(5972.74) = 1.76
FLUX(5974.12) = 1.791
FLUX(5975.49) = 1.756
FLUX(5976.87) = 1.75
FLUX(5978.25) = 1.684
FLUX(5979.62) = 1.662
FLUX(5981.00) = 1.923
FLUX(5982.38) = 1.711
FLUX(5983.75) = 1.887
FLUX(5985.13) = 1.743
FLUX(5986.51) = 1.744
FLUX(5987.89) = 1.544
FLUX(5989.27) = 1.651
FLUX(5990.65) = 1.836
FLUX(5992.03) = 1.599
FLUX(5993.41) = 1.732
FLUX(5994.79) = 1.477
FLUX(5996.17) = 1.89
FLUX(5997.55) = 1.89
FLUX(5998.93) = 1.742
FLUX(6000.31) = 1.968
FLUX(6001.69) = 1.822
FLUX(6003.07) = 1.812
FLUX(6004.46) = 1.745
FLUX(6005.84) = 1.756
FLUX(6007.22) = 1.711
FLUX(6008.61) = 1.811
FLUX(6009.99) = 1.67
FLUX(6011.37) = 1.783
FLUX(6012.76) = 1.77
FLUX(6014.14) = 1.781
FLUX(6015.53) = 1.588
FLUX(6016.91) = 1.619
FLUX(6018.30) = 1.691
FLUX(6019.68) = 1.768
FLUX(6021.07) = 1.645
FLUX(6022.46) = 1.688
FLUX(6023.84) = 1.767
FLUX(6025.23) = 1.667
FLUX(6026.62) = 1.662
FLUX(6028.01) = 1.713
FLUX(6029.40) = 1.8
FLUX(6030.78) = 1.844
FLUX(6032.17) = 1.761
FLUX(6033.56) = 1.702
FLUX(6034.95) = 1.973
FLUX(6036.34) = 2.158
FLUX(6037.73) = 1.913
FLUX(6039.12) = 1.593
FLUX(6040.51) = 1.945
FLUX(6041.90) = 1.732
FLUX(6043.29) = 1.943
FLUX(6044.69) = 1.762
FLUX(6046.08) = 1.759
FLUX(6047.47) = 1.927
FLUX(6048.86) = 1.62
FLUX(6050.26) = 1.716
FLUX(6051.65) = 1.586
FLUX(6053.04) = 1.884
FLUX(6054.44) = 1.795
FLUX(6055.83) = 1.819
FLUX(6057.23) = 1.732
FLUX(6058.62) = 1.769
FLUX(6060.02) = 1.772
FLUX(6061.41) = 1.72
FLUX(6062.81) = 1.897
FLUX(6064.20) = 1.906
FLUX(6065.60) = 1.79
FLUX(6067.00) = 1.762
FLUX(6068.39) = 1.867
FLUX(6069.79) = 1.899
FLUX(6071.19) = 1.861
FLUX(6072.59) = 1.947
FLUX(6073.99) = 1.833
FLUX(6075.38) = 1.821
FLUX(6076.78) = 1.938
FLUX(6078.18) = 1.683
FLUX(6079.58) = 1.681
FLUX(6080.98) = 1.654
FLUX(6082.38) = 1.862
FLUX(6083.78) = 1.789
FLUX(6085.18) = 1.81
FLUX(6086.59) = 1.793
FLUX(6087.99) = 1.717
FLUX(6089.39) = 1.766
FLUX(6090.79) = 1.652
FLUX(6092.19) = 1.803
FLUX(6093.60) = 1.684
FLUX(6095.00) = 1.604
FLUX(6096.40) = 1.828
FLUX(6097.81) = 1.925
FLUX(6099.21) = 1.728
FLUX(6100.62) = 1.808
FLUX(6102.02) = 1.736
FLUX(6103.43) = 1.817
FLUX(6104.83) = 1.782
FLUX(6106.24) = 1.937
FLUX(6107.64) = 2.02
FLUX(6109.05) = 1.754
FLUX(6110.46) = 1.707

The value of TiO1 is 0.03 mag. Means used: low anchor 1.78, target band 1.74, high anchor 1.79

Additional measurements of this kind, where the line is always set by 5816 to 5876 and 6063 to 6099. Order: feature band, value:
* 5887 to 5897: 0.20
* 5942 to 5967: 0.04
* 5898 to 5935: 0.01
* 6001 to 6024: 0.04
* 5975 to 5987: 0.01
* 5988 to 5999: 0.04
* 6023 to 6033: 0.03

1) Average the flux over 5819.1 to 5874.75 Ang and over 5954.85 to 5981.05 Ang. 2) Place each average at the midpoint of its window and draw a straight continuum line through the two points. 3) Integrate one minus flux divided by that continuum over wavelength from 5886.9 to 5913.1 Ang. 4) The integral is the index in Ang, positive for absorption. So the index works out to 1.8 Ang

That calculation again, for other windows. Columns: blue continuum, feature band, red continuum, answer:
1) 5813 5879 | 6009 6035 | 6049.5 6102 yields 0.8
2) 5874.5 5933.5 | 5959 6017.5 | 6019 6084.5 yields 0.4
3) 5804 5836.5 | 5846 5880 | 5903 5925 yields 0.6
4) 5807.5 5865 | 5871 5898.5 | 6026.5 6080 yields 2.6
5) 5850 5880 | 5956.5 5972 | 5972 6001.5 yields 0.2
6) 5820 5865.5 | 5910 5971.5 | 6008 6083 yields 0.4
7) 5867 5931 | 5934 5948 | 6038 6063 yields -0.3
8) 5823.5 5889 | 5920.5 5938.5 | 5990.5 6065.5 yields -0.5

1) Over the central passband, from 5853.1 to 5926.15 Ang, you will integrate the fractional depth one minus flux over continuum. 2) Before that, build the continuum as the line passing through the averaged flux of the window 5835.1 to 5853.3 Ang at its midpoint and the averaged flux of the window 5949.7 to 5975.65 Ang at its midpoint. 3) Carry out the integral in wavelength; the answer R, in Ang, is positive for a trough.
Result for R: 3.1 Ang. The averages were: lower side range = 1.8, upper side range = 1.73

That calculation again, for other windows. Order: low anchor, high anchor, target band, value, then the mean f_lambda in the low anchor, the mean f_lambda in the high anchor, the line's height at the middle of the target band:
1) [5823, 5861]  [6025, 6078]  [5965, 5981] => 0.26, 1.73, 1.81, 1.78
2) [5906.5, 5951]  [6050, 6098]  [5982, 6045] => 0.60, 1.77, 1.79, 1.78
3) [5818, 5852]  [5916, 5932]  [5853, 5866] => 0.53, 1.78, 1.79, 1.78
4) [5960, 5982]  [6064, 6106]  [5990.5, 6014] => -0.15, 1.74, 1.79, 1.75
